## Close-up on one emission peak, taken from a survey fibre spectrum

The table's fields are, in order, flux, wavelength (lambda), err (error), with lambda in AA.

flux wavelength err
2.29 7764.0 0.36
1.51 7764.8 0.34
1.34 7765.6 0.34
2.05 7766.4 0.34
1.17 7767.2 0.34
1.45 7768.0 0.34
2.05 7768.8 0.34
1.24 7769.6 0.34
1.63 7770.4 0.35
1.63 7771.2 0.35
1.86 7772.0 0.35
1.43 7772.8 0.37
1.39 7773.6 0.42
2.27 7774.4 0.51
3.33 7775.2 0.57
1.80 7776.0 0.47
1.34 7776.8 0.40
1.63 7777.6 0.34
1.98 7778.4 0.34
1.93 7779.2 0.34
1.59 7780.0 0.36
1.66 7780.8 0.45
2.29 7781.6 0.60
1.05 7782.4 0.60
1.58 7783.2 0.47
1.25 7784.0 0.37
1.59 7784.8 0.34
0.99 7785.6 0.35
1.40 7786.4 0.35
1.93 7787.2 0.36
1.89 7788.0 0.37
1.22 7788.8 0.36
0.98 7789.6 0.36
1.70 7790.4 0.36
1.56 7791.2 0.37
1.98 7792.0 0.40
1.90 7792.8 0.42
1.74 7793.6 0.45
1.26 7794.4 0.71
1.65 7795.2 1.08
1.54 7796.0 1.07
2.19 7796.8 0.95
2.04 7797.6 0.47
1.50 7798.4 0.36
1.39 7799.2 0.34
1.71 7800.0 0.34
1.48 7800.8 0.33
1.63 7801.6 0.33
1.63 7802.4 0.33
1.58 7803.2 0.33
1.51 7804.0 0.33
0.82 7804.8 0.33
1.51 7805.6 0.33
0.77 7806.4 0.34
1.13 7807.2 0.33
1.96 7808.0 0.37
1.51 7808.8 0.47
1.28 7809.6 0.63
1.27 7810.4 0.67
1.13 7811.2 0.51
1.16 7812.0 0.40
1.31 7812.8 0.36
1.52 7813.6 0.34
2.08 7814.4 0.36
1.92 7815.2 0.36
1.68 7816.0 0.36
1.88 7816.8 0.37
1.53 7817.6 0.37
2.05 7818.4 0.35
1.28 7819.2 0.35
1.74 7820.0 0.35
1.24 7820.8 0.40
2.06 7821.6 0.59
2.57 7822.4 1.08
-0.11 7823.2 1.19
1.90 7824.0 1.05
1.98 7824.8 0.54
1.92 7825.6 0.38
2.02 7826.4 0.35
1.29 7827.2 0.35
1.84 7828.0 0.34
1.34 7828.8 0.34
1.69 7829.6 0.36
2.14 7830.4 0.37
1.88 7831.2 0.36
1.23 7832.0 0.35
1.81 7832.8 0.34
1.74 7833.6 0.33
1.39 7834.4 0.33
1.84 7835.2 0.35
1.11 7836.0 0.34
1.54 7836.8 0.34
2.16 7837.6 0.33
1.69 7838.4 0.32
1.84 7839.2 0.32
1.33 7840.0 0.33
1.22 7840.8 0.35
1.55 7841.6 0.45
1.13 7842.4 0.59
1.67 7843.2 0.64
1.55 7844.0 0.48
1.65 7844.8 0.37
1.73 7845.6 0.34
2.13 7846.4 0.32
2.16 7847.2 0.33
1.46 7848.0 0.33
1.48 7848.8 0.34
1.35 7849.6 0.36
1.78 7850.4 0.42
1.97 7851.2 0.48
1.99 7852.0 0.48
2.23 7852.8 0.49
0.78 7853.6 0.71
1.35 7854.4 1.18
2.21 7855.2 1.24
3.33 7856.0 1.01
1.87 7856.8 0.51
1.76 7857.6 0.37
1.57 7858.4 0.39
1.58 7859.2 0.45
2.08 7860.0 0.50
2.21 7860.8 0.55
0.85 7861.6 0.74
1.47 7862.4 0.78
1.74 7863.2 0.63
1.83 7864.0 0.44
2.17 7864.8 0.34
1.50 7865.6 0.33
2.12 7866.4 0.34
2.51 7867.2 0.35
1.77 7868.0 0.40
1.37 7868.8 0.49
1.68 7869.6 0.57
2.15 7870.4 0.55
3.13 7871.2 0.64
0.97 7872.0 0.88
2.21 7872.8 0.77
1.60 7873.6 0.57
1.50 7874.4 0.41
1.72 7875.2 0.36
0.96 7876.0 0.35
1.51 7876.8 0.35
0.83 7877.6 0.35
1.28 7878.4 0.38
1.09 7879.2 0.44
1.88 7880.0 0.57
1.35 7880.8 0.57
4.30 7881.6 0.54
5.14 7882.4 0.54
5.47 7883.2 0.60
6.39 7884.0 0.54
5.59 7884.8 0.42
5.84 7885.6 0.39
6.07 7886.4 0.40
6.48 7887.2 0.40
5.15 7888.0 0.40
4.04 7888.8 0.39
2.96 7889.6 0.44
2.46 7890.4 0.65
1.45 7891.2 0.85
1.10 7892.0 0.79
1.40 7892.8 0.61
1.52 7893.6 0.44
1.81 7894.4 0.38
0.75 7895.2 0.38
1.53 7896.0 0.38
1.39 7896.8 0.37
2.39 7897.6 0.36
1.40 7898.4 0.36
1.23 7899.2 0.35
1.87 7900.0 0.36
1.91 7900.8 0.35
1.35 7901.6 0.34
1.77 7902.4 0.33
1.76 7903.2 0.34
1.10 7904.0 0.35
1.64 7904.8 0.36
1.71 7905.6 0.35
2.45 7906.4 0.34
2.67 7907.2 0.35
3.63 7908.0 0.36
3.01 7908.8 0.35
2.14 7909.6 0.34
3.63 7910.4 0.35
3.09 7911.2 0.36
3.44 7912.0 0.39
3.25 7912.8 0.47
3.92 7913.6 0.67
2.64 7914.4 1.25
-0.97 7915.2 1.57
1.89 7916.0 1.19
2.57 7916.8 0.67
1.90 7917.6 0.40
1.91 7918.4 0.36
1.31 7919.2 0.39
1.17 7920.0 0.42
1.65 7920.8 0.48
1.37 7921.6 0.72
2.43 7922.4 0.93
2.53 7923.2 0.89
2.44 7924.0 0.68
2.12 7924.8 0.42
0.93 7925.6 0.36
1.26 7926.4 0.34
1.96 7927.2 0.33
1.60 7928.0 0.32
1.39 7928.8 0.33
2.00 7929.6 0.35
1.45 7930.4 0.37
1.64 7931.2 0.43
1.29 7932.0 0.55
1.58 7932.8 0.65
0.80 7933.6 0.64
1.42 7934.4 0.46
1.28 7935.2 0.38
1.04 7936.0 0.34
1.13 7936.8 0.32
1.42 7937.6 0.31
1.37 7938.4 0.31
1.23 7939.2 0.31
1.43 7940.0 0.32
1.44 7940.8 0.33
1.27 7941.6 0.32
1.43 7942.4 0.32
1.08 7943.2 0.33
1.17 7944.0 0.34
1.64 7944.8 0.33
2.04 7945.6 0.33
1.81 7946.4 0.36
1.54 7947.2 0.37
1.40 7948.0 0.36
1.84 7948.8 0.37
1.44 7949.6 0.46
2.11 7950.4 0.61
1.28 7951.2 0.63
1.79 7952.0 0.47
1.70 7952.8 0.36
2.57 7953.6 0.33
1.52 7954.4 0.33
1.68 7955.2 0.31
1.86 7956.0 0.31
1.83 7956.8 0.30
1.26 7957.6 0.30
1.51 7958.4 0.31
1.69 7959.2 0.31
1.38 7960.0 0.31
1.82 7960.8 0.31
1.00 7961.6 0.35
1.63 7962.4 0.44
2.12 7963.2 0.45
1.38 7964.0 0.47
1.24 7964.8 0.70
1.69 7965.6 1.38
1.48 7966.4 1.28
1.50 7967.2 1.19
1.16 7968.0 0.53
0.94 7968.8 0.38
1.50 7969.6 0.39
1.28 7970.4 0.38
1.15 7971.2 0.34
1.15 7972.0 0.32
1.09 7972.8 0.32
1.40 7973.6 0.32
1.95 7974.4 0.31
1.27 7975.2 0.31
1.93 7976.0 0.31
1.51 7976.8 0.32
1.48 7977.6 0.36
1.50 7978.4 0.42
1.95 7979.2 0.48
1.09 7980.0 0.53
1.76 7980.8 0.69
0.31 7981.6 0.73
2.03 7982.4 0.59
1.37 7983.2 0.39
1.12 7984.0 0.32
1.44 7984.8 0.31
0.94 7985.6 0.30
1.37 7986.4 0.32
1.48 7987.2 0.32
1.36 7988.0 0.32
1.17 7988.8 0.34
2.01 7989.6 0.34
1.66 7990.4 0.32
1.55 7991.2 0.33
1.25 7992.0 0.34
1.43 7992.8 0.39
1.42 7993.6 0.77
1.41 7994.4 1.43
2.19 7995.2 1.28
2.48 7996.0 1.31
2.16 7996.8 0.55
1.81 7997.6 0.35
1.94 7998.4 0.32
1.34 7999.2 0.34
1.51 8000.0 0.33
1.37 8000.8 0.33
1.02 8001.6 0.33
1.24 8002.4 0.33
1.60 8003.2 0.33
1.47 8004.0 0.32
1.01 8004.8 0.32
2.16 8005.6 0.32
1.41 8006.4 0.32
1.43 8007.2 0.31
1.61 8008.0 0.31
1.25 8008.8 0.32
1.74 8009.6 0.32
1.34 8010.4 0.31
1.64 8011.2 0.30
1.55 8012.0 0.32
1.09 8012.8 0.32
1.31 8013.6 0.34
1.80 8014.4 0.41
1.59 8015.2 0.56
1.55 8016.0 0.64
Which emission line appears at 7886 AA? H-alpha 6563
